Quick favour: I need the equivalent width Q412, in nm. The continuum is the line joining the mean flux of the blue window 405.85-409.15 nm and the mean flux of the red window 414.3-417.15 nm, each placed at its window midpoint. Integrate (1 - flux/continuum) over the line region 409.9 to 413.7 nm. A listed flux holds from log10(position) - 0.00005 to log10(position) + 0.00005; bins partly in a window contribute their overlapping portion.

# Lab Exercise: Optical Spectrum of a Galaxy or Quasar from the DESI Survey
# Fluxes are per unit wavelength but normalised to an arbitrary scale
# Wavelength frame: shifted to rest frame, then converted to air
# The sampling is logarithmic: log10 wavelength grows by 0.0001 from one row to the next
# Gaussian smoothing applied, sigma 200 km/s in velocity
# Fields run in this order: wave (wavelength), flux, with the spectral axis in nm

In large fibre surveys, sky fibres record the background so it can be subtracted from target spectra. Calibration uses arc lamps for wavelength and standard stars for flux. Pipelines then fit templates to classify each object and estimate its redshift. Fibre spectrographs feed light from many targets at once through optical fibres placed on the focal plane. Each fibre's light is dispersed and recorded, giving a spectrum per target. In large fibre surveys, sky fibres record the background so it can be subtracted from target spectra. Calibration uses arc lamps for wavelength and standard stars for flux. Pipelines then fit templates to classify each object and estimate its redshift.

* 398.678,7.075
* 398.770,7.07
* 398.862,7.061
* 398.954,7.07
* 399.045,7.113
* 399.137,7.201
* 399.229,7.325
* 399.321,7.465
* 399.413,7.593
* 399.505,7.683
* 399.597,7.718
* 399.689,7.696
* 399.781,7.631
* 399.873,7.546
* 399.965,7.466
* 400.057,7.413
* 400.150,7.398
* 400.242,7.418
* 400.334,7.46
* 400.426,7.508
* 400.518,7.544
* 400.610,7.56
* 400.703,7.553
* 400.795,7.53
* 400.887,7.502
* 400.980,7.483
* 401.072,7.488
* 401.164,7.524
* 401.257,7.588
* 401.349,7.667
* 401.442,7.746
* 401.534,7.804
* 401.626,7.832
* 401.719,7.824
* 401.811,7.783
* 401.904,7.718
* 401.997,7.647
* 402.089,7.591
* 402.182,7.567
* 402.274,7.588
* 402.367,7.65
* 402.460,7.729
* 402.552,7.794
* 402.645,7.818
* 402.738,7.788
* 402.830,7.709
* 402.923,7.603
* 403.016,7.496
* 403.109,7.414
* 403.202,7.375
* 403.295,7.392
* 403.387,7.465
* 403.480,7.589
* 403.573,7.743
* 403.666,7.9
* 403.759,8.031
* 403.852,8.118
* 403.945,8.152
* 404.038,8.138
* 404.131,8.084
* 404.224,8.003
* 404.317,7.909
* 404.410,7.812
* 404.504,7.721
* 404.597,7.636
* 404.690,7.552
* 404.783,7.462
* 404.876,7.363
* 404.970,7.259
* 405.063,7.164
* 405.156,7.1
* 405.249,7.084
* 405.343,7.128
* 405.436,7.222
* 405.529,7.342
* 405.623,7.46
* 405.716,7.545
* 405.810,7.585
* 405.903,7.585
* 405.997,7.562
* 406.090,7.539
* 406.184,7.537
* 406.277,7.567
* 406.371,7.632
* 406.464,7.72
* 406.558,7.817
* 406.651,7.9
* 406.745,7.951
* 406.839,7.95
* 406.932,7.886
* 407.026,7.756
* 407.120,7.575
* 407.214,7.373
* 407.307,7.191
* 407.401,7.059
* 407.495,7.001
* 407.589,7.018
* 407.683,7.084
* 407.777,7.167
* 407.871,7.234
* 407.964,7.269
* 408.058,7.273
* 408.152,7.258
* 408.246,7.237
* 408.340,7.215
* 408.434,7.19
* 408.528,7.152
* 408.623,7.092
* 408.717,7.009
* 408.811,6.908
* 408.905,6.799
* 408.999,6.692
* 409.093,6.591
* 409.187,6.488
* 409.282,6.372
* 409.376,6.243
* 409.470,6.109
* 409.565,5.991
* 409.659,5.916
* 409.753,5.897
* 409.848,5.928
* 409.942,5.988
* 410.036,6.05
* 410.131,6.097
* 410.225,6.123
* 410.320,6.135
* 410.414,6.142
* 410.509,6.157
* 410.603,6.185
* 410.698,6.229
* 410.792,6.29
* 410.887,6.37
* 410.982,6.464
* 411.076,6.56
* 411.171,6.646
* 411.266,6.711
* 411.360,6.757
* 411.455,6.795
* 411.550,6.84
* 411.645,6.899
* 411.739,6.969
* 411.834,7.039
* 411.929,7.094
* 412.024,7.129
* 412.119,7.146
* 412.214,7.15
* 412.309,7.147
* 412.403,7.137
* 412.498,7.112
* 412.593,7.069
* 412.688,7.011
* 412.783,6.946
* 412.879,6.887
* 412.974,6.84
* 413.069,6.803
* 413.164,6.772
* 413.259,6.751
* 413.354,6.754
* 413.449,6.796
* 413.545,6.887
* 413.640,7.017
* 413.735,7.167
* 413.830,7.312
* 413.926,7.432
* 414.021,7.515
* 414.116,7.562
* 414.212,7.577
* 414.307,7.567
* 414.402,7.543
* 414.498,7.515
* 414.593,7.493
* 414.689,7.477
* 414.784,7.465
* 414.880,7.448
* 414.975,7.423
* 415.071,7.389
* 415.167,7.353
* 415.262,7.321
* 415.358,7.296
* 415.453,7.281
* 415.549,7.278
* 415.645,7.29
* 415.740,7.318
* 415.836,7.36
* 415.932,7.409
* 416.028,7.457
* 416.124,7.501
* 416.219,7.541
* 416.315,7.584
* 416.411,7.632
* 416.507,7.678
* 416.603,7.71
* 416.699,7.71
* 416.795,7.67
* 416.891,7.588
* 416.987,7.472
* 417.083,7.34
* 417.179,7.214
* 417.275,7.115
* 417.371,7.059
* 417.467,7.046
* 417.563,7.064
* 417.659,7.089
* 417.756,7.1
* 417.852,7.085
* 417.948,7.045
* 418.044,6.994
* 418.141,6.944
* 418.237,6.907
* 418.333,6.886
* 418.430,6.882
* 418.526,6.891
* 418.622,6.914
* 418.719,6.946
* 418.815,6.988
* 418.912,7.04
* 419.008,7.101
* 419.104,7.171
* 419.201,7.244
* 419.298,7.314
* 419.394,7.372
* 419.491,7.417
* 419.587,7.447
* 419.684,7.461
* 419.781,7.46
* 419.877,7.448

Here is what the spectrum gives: 0.362 nm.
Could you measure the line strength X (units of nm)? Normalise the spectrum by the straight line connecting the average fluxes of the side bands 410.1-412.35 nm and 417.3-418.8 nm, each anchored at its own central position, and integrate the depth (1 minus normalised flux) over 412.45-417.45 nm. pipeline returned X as -0.35 nm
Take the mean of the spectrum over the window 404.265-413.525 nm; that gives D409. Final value 7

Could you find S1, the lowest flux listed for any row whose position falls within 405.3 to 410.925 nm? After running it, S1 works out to 5.897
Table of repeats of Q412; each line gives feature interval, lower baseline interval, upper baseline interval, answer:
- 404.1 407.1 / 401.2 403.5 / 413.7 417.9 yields 0.000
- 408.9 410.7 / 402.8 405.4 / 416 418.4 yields 0.309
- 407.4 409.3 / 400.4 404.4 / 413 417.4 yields 0.131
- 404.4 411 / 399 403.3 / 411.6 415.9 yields 0.327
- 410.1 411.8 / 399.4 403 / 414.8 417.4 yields 0.231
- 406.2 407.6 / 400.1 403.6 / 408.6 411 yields -0.164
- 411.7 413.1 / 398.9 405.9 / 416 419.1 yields 0.059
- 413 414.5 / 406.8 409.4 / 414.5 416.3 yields 0.034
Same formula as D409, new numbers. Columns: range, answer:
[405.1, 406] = 7.35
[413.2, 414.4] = 7.21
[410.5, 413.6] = 6.81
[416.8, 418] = 7.2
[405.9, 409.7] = 7.16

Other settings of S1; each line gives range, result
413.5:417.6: 6.887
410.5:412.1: 6.157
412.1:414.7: 6.751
